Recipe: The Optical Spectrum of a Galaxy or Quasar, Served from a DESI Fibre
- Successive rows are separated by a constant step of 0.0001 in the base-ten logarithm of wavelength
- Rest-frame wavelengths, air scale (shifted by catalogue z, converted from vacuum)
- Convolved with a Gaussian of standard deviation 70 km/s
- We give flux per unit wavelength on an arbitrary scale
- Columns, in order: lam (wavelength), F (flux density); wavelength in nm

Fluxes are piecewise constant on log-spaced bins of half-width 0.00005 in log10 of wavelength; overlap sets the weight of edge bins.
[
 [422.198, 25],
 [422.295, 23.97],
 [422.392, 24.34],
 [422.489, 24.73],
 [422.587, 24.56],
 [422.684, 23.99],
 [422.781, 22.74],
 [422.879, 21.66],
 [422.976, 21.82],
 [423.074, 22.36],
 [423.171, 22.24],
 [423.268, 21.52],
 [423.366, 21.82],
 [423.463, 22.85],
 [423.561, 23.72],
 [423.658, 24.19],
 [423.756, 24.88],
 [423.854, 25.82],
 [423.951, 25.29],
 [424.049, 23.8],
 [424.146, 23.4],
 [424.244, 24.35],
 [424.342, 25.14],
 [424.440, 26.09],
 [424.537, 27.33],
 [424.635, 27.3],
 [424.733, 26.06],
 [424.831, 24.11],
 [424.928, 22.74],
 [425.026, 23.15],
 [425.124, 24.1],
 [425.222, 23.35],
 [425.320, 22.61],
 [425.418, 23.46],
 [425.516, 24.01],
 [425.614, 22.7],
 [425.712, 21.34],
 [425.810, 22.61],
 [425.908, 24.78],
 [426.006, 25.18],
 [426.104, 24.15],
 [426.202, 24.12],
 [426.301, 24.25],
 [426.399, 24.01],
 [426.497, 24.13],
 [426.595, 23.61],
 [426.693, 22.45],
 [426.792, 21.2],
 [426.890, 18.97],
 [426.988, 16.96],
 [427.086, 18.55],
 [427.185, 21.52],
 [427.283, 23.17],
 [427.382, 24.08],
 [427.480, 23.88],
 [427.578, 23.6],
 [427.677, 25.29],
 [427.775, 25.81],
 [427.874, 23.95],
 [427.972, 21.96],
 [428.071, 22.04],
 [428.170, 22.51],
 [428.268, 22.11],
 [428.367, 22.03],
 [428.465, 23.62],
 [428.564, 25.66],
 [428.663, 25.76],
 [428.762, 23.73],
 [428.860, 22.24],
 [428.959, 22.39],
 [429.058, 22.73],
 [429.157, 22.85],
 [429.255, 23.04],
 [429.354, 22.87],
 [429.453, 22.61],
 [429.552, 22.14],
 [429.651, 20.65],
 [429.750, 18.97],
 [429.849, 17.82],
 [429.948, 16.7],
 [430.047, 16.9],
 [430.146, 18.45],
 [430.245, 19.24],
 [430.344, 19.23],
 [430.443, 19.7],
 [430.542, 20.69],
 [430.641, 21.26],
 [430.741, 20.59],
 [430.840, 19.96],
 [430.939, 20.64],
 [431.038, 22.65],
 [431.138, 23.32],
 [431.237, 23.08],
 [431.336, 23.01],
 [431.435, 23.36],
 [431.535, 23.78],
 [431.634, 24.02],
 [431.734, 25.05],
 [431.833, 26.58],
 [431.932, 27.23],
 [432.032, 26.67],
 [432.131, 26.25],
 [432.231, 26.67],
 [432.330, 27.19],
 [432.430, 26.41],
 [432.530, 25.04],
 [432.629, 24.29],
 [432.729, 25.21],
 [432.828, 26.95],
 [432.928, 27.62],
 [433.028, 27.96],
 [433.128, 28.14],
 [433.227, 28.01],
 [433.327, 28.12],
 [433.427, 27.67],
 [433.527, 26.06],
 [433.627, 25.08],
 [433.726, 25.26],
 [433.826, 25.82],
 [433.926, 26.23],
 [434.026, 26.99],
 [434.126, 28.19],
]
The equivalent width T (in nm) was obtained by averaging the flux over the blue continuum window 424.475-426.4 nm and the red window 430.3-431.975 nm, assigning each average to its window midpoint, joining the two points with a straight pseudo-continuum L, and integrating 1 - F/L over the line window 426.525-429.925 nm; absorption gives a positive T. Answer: 0.15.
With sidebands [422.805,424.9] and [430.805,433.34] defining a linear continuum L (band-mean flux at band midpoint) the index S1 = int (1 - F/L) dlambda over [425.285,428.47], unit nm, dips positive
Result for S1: 0.21 nm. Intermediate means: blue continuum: 24.1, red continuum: 25.3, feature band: 22.9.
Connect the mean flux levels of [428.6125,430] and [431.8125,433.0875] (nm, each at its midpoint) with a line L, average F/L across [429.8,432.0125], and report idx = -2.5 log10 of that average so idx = 0.126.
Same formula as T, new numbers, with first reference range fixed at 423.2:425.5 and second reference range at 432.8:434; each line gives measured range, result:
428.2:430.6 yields 0.406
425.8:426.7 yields 0.026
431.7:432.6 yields 0.007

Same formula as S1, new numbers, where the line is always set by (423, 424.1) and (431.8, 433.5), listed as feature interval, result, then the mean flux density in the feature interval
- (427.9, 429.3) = 0.125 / 23.1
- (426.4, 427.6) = 0.138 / 21.9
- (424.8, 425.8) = 0.041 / 23.1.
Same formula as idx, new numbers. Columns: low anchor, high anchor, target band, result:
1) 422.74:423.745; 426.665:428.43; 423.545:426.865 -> -0.077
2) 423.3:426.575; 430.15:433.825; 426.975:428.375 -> 0.074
